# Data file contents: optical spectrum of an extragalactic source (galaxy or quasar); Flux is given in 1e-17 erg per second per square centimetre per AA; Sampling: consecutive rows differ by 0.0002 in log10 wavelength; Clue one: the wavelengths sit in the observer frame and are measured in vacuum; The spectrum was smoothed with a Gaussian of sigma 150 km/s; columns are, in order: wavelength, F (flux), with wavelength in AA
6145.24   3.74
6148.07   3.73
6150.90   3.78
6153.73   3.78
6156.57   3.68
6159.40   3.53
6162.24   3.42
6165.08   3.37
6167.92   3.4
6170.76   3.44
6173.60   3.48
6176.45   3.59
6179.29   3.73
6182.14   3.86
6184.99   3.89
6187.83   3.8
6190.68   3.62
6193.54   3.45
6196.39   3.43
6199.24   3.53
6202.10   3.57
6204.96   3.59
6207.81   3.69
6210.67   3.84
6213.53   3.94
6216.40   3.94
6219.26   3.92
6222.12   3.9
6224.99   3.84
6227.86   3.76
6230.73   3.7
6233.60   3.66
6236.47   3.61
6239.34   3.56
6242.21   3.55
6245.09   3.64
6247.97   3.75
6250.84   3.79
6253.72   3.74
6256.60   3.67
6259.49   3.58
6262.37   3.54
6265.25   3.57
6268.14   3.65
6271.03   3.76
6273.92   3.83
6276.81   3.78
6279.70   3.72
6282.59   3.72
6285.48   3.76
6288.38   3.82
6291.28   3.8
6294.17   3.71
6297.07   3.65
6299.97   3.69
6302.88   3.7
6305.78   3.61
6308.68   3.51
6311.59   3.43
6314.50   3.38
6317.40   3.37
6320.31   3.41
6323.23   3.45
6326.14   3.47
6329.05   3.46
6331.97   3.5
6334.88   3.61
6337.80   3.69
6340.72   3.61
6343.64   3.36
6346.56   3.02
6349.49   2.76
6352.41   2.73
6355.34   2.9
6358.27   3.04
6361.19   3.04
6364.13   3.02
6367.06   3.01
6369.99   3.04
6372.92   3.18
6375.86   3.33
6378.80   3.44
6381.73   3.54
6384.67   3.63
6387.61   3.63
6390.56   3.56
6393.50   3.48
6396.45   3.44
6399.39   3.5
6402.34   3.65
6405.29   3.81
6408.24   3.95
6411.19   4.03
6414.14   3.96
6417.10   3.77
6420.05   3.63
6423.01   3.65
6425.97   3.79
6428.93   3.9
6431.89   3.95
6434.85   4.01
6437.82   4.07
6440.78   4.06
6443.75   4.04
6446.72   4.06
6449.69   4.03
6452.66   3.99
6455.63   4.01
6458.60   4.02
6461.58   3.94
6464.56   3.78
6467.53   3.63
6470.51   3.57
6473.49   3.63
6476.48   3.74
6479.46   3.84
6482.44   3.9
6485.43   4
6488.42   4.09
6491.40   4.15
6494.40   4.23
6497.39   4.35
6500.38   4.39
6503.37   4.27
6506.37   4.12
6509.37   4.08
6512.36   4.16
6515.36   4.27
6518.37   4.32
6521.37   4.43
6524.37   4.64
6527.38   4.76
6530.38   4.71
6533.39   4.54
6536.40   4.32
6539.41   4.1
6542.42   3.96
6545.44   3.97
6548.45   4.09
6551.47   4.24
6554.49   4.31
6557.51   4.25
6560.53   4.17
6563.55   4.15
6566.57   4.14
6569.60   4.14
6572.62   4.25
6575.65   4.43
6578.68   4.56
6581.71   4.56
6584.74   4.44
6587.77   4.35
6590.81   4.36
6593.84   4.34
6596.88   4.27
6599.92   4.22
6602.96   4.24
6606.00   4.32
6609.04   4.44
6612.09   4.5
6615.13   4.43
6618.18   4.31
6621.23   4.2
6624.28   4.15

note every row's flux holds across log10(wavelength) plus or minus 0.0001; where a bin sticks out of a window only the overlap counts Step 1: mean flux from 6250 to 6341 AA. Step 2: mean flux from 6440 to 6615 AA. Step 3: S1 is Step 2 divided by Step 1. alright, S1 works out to 1.2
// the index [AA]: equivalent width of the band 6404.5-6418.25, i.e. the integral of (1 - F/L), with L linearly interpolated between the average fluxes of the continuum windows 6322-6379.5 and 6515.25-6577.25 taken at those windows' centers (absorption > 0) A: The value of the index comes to -1.36 AA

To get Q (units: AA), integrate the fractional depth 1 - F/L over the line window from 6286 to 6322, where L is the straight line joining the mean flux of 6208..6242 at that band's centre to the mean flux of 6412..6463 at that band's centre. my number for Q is 2.3 AA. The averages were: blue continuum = 3.78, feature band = 3.59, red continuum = 3.94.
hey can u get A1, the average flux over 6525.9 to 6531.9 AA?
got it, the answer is 4.74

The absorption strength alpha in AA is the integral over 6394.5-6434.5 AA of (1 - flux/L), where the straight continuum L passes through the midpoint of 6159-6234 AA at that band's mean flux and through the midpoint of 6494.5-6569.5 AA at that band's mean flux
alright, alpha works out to 2.8 AA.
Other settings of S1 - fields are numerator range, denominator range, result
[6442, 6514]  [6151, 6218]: 1.10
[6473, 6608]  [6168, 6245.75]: 1.15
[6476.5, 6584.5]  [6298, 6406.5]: 1.26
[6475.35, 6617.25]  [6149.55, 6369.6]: 1.20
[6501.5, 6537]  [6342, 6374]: 1.46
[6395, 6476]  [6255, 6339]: 1.06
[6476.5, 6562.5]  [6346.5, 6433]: 1.23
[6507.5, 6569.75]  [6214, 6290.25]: 1.15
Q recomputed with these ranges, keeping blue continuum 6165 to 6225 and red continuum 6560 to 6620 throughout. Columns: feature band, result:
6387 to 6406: 2.1 AA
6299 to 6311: 0.8 AA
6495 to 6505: -0.3 AA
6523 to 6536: -1.2 AA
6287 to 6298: 0.3 AA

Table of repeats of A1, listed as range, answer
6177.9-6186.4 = 3.82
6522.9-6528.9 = 4.7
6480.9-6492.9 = 4.03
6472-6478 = 3.68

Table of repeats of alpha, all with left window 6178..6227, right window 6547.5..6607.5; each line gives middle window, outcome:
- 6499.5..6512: 0.0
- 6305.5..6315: 1.0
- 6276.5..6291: 0.4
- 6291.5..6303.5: 0.6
